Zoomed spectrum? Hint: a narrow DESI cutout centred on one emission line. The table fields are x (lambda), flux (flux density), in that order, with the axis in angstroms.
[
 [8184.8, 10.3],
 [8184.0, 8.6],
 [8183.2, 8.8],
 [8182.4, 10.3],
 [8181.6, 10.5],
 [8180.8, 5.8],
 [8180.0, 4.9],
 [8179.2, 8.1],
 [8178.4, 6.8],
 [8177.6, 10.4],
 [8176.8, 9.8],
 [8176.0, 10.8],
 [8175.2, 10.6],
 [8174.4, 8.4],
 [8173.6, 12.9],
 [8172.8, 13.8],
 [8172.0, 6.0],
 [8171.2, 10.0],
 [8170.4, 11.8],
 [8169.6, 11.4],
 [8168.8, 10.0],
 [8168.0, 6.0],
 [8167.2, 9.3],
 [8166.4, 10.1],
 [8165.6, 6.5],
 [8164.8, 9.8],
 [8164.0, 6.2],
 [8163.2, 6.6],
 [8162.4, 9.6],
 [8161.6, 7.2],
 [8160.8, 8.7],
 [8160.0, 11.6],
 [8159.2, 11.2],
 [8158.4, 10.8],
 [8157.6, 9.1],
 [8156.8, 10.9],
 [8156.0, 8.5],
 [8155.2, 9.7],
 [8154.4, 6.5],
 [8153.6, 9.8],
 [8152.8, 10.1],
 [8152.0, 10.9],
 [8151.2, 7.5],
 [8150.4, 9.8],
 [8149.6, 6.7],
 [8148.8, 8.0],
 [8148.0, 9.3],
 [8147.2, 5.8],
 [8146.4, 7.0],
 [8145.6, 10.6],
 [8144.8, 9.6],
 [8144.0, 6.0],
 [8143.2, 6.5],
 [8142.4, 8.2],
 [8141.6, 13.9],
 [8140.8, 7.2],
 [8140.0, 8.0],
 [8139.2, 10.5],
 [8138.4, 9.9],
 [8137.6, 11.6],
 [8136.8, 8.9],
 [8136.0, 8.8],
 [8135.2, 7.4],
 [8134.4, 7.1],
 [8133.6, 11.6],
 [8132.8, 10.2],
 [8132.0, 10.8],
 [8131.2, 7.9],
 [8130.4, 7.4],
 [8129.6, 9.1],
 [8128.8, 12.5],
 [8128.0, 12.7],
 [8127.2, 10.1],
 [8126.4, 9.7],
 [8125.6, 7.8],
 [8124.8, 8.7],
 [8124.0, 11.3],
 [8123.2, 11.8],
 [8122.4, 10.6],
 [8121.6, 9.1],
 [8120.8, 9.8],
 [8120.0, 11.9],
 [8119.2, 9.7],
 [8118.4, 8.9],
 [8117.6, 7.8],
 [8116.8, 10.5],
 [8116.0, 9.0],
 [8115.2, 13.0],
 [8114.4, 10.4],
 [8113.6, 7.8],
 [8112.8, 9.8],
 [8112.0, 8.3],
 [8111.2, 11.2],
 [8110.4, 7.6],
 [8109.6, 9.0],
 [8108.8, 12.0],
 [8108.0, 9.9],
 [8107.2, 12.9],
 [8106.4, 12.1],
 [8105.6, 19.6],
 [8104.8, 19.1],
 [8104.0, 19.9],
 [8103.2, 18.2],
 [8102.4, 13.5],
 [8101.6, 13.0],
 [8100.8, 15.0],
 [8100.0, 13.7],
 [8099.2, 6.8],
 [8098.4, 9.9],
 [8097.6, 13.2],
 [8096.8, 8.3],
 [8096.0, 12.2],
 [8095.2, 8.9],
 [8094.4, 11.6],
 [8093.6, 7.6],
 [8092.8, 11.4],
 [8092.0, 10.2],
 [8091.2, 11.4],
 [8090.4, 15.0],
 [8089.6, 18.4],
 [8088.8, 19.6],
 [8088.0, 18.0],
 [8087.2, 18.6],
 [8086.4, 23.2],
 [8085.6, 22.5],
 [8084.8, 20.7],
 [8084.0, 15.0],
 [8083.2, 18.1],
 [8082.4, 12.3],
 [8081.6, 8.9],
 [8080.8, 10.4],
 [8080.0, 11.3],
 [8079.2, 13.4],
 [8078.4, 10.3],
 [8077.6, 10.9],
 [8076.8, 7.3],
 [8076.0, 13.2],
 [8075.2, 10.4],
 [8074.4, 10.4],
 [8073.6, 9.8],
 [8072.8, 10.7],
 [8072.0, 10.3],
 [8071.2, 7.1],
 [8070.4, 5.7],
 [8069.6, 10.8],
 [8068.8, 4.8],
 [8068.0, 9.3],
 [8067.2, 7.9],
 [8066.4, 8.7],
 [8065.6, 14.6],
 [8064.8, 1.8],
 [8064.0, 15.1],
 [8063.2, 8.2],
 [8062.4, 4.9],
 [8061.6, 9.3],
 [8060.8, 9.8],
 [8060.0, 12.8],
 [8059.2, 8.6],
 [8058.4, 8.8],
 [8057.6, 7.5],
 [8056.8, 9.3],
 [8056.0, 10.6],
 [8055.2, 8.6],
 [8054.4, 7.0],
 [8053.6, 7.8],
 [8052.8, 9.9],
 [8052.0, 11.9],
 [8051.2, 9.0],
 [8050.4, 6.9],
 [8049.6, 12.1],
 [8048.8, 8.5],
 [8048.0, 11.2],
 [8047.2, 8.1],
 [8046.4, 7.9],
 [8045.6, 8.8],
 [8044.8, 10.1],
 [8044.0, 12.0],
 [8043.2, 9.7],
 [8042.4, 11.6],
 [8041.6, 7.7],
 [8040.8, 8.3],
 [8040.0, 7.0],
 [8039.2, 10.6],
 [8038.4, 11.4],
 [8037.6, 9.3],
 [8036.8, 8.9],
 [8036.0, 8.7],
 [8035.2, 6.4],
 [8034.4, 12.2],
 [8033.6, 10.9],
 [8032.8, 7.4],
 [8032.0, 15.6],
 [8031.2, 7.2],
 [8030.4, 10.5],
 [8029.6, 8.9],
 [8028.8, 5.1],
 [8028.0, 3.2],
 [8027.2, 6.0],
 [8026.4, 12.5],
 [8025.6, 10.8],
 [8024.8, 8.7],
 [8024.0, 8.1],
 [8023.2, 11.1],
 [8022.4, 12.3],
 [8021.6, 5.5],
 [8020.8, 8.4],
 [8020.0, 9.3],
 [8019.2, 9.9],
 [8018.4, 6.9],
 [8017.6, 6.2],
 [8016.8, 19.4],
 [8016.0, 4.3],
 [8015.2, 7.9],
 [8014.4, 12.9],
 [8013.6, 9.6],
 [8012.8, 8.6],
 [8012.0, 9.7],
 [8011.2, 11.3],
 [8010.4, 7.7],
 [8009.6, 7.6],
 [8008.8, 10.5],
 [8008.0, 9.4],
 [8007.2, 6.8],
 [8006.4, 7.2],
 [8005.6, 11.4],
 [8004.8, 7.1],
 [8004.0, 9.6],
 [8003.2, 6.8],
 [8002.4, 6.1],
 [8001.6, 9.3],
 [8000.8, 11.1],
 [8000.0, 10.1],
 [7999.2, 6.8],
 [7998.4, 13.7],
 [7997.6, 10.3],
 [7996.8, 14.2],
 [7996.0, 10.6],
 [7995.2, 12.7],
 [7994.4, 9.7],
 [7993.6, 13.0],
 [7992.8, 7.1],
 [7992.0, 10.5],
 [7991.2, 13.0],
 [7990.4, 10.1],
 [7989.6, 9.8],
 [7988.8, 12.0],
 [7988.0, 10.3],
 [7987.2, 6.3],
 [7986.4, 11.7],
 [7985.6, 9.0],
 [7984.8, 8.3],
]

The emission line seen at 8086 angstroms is [S II]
